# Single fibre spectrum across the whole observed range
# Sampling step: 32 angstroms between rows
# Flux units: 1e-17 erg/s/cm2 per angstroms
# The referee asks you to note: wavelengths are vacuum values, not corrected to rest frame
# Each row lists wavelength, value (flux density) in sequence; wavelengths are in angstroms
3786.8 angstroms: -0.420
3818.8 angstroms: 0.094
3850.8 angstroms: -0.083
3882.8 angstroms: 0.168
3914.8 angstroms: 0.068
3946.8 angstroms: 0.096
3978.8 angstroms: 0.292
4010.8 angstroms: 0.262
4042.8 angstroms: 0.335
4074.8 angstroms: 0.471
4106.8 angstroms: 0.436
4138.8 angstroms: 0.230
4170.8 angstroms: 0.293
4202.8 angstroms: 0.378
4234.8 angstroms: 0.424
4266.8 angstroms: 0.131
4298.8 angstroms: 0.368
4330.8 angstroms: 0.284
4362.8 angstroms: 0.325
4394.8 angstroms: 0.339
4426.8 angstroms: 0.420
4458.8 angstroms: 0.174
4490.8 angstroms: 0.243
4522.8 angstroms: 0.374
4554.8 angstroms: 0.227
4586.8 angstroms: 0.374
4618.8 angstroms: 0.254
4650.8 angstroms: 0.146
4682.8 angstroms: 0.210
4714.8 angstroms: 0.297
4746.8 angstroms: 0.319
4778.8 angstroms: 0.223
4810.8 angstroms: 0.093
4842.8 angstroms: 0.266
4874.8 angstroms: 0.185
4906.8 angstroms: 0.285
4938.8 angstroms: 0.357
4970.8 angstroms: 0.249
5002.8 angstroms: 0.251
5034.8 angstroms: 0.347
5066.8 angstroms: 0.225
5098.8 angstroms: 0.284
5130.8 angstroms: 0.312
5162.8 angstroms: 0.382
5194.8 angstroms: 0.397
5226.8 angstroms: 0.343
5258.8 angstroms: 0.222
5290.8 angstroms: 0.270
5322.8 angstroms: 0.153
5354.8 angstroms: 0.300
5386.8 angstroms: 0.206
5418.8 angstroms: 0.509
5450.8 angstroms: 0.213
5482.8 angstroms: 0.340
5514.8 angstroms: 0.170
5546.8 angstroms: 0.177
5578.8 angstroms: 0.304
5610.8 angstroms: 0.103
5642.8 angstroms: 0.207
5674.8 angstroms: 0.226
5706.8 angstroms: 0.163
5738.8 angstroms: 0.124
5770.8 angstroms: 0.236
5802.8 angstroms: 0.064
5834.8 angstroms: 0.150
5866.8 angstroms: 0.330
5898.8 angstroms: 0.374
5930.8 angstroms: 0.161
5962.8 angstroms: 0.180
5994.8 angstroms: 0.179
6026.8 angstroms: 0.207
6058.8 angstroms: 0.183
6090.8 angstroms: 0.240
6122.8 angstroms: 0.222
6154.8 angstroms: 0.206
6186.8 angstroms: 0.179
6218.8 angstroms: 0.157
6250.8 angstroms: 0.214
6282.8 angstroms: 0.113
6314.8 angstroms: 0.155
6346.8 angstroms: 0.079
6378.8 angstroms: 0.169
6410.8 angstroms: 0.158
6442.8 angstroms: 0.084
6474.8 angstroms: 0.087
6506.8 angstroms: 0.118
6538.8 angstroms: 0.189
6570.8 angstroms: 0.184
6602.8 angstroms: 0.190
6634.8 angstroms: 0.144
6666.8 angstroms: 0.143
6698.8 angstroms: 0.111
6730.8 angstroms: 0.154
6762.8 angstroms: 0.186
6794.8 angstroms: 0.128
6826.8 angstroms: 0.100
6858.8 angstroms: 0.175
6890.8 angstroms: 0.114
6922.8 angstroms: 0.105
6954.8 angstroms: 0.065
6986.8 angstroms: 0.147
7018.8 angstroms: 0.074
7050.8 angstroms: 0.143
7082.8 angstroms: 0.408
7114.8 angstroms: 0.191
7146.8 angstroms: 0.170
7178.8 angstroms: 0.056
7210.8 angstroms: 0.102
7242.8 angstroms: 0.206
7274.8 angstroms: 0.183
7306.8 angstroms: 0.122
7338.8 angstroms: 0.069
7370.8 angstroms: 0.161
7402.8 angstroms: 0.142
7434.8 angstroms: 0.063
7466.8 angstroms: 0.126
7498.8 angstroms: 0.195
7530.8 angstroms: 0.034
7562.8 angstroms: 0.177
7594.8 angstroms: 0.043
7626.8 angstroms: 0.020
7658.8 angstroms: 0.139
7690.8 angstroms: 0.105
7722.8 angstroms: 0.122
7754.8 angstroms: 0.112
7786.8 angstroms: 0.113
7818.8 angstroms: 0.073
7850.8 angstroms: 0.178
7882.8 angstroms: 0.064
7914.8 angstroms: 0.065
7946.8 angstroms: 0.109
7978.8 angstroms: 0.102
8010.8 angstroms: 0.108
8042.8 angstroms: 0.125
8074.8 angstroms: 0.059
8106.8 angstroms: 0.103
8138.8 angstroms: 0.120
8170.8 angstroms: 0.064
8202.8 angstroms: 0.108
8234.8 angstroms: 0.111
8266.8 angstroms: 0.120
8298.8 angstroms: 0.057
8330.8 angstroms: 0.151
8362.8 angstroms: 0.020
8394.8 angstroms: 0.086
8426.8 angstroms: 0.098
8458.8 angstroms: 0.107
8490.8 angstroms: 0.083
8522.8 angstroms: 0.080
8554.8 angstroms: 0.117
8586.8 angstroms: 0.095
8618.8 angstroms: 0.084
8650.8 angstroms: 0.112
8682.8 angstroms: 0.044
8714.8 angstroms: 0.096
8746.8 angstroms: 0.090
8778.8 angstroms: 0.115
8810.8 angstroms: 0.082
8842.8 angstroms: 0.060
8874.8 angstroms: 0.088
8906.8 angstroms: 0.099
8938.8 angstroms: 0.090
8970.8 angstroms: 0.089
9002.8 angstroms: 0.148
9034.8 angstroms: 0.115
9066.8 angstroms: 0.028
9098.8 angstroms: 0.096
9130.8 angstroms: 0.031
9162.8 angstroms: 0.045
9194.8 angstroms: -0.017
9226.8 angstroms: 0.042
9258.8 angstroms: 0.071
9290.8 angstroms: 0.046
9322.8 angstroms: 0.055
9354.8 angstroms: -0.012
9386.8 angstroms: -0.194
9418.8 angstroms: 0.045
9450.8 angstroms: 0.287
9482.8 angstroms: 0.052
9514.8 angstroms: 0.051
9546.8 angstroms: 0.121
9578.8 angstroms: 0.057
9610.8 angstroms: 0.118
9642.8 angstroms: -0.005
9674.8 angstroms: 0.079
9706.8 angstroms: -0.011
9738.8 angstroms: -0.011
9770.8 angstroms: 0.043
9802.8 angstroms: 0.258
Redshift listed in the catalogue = 0.08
